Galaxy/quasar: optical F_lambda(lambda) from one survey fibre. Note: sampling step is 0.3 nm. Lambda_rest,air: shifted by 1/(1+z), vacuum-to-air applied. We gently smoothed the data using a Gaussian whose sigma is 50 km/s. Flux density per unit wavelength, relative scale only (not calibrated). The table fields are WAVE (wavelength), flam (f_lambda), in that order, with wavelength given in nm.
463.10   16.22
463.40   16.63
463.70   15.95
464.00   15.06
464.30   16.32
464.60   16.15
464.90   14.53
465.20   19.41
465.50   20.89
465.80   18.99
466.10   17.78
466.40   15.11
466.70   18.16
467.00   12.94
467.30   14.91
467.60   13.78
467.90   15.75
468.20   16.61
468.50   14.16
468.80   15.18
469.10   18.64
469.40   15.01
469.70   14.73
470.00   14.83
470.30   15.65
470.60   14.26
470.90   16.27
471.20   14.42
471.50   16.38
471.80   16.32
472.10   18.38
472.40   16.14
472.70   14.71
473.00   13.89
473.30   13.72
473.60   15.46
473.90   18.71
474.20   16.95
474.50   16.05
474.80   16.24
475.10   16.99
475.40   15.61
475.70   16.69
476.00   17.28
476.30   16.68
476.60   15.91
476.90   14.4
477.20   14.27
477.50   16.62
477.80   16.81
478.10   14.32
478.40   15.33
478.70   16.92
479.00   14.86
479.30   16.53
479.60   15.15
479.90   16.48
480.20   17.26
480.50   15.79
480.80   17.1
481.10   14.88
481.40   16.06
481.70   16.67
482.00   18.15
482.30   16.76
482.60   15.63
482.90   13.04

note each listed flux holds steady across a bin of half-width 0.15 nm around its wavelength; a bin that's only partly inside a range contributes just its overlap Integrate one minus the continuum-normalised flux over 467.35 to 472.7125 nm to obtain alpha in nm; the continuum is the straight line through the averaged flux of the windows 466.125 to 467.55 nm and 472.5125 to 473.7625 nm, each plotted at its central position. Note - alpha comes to -0.24 nm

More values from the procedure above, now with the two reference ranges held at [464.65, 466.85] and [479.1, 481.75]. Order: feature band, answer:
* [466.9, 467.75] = 0.18 nm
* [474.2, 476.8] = 0.04 nm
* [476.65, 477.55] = 0.08 nm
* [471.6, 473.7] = 0.18 nm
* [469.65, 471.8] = 0.24 nm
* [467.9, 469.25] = 0.10 nm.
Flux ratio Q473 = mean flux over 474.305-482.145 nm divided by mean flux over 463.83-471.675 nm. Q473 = 1.01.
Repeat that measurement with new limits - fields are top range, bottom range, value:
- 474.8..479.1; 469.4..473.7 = 1.04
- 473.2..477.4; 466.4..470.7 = 1.05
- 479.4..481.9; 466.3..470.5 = 1.05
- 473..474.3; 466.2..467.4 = 1.03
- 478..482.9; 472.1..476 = 1.00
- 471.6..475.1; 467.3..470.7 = 1.05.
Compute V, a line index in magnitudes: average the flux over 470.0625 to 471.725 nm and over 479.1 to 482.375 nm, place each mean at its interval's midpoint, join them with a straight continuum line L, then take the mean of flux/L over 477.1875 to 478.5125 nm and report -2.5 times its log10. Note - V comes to 0.035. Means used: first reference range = 15.4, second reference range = 16.4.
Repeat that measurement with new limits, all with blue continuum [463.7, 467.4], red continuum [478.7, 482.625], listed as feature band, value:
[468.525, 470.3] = 0.07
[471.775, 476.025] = 0.02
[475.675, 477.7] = 0.03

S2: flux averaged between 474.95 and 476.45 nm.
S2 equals 16.6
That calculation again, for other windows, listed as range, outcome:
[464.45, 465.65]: 17.7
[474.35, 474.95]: 16.1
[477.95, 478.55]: 14.8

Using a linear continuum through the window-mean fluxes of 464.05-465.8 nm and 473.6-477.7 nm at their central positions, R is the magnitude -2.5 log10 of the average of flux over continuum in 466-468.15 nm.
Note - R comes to 0.12 mag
